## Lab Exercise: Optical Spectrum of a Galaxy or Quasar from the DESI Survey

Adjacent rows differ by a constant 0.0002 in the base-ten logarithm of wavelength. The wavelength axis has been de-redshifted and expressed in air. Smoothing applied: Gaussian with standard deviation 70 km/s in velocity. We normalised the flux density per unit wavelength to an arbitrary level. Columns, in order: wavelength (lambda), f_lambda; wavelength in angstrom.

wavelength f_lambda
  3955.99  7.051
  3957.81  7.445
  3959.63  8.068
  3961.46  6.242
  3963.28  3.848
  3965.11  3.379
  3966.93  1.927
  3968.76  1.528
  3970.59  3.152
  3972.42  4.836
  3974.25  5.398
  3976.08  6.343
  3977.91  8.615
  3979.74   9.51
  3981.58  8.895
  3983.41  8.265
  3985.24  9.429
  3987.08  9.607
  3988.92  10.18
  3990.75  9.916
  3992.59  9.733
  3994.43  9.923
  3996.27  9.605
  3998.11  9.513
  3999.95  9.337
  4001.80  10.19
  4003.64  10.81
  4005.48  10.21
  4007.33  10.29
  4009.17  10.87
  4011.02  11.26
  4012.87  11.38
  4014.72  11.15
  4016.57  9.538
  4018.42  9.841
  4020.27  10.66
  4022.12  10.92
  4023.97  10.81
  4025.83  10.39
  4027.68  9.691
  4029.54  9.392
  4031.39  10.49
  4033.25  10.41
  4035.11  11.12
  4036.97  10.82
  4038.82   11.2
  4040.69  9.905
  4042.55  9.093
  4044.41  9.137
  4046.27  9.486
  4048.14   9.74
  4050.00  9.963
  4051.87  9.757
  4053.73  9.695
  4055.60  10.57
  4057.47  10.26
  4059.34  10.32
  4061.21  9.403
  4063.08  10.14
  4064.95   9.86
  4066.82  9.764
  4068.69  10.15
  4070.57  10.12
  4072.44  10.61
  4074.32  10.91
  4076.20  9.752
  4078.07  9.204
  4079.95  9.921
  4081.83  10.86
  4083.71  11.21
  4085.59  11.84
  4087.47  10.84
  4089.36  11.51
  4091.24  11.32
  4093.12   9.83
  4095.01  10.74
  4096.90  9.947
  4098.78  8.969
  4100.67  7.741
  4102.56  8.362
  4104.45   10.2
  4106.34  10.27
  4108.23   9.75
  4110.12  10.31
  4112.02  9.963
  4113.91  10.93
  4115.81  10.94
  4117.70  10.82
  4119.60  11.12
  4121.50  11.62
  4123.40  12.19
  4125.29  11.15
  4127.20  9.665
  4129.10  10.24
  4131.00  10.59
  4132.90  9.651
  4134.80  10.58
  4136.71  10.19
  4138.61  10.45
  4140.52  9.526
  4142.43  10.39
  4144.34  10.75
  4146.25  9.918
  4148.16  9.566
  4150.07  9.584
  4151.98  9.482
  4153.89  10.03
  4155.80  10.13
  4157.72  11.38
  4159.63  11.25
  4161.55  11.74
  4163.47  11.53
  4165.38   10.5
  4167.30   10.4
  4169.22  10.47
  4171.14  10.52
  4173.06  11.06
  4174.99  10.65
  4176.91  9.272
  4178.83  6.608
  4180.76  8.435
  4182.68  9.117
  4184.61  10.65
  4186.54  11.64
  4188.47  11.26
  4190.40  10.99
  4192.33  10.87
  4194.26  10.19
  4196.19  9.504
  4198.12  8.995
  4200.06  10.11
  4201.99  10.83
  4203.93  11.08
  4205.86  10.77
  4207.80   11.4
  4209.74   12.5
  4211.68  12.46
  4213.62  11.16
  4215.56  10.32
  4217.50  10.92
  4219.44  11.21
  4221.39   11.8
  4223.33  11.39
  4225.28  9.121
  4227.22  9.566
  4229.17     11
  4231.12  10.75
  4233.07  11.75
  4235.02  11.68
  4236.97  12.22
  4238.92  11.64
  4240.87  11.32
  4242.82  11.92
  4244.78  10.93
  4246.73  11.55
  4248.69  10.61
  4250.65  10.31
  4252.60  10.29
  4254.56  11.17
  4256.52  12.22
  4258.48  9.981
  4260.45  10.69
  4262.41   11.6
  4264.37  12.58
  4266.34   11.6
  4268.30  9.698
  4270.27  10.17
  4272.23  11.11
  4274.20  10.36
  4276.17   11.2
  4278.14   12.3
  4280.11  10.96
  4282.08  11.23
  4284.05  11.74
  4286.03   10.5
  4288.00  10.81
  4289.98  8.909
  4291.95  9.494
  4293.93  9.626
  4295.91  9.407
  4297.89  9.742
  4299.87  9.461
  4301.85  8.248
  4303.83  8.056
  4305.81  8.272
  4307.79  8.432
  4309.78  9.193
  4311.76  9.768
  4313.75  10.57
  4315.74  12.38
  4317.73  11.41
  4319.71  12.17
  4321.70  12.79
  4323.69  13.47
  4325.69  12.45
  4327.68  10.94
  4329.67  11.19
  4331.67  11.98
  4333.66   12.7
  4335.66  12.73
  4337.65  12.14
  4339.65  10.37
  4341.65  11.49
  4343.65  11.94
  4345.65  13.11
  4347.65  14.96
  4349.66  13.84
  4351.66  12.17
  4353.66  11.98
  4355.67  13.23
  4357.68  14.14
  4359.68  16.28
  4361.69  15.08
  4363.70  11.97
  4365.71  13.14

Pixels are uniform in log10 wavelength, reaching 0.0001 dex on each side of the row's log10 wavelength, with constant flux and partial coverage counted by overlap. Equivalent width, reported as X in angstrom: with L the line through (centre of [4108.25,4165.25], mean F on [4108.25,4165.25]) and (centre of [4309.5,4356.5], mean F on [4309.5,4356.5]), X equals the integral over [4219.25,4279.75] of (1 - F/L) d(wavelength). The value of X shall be 1.8 angstrom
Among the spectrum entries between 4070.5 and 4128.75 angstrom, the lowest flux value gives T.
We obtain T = 7.741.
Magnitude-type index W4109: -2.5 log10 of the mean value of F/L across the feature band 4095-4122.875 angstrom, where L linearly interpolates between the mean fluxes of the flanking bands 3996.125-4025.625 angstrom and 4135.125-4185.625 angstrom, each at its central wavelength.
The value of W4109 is 0.01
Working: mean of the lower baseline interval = 10.4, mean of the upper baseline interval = 10.1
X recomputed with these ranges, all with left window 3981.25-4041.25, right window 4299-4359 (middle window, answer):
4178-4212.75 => 1.8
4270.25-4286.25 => 0.3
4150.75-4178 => 0.7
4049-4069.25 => 0.8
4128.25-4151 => 1.3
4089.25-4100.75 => 0.5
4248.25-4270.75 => 0.6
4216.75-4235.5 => 0.4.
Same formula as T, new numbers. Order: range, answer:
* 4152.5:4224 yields 6.608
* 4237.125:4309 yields 8.056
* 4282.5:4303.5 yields 8.248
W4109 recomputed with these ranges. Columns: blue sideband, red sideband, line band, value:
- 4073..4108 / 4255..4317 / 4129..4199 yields 0.00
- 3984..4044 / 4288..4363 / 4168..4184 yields 0.14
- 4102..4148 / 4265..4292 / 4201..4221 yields -0.07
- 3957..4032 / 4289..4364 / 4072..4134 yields -0.09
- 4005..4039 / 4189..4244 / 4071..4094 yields 0.00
